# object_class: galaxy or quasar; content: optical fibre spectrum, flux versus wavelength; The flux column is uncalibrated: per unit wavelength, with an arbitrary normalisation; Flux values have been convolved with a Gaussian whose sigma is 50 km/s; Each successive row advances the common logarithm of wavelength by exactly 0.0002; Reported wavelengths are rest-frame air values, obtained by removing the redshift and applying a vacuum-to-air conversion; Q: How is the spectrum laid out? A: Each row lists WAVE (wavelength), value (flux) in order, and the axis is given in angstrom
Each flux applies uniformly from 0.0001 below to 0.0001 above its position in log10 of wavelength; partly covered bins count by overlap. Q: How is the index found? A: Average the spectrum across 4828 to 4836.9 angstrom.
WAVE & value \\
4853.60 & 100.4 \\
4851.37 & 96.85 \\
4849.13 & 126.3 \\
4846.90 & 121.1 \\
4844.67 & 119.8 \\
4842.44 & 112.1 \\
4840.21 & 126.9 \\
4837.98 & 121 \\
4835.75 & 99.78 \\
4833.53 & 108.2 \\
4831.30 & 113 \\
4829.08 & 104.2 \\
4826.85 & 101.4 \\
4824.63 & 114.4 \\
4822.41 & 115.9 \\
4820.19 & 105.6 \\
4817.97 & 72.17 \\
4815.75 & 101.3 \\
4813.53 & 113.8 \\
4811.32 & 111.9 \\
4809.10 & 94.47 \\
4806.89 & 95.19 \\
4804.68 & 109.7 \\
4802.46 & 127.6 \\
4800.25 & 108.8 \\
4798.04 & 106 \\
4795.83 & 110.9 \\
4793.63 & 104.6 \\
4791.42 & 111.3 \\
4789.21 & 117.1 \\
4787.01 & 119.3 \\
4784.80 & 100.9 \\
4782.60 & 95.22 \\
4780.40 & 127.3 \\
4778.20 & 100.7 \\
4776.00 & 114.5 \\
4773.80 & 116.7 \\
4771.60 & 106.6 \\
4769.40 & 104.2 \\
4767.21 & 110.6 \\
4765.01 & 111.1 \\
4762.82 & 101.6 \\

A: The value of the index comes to 106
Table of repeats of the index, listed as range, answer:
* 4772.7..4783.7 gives 111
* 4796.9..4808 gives 109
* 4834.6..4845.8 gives 116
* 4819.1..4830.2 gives 108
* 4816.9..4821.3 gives 89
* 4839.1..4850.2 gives 121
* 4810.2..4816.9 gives 109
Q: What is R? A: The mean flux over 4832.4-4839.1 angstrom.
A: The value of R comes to 110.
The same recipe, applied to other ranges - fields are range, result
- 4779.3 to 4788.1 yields 111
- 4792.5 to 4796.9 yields 108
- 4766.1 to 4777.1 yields 110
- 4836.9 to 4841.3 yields 124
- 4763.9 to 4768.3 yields 111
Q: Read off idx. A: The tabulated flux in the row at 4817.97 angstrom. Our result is 72.17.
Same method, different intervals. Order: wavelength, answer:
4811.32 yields 111.9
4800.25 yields 108.8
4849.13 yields 126.3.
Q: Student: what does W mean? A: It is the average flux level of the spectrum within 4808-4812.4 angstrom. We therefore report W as 103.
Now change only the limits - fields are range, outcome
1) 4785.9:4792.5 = 116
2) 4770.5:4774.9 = 112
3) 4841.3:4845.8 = 116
